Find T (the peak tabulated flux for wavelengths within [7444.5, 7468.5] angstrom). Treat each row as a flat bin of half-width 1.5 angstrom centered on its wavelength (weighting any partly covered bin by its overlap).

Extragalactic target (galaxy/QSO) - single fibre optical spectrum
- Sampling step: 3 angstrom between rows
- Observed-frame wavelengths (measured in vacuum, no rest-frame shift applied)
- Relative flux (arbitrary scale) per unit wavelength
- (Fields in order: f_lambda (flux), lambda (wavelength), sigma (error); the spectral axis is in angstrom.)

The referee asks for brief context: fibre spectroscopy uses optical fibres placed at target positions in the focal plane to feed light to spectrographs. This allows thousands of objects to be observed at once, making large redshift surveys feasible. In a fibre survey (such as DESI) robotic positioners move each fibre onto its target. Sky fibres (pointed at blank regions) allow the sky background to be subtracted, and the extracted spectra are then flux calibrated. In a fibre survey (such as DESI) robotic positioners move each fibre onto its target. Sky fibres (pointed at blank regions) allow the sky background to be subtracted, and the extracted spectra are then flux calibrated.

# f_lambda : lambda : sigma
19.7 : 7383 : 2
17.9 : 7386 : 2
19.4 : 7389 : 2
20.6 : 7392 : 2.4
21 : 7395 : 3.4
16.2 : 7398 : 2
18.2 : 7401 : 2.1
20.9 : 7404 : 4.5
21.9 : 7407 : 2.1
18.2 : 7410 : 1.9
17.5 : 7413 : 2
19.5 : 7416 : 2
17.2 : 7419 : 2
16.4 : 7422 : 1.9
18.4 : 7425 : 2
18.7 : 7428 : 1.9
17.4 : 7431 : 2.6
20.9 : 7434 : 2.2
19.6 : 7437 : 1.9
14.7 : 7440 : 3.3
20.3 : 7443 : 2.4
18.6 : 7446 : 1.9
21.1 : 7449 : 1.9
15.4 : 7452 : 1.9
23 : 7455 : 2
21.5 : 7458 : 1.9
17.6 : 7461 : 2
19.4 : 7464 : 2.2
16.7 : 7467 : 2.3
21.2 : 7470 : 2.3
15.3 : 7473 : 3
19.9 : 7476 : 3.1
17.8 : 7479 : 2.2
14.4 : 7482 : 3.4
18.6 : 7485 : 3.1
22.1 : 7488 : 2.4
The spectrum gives 23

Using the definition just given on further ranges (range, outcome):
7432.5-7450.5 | 21.1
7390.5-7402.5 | 21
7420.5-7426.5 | 18.4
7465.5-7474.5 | 21.2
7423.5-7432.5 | 18.7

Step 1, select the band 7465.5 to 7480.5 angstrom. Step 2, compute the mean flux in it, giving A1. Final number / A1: 18.2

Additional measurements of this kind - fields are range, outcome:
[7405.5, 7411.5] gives 20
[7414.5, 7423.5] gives 17.7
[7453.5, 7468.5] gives 19.6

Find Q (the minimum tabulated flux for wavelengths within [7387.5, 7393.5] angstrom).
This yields 19.4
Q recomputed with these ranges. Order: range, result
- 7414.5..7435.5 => 16.4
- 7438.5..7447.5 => 14.7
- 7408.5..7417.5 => 17.5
